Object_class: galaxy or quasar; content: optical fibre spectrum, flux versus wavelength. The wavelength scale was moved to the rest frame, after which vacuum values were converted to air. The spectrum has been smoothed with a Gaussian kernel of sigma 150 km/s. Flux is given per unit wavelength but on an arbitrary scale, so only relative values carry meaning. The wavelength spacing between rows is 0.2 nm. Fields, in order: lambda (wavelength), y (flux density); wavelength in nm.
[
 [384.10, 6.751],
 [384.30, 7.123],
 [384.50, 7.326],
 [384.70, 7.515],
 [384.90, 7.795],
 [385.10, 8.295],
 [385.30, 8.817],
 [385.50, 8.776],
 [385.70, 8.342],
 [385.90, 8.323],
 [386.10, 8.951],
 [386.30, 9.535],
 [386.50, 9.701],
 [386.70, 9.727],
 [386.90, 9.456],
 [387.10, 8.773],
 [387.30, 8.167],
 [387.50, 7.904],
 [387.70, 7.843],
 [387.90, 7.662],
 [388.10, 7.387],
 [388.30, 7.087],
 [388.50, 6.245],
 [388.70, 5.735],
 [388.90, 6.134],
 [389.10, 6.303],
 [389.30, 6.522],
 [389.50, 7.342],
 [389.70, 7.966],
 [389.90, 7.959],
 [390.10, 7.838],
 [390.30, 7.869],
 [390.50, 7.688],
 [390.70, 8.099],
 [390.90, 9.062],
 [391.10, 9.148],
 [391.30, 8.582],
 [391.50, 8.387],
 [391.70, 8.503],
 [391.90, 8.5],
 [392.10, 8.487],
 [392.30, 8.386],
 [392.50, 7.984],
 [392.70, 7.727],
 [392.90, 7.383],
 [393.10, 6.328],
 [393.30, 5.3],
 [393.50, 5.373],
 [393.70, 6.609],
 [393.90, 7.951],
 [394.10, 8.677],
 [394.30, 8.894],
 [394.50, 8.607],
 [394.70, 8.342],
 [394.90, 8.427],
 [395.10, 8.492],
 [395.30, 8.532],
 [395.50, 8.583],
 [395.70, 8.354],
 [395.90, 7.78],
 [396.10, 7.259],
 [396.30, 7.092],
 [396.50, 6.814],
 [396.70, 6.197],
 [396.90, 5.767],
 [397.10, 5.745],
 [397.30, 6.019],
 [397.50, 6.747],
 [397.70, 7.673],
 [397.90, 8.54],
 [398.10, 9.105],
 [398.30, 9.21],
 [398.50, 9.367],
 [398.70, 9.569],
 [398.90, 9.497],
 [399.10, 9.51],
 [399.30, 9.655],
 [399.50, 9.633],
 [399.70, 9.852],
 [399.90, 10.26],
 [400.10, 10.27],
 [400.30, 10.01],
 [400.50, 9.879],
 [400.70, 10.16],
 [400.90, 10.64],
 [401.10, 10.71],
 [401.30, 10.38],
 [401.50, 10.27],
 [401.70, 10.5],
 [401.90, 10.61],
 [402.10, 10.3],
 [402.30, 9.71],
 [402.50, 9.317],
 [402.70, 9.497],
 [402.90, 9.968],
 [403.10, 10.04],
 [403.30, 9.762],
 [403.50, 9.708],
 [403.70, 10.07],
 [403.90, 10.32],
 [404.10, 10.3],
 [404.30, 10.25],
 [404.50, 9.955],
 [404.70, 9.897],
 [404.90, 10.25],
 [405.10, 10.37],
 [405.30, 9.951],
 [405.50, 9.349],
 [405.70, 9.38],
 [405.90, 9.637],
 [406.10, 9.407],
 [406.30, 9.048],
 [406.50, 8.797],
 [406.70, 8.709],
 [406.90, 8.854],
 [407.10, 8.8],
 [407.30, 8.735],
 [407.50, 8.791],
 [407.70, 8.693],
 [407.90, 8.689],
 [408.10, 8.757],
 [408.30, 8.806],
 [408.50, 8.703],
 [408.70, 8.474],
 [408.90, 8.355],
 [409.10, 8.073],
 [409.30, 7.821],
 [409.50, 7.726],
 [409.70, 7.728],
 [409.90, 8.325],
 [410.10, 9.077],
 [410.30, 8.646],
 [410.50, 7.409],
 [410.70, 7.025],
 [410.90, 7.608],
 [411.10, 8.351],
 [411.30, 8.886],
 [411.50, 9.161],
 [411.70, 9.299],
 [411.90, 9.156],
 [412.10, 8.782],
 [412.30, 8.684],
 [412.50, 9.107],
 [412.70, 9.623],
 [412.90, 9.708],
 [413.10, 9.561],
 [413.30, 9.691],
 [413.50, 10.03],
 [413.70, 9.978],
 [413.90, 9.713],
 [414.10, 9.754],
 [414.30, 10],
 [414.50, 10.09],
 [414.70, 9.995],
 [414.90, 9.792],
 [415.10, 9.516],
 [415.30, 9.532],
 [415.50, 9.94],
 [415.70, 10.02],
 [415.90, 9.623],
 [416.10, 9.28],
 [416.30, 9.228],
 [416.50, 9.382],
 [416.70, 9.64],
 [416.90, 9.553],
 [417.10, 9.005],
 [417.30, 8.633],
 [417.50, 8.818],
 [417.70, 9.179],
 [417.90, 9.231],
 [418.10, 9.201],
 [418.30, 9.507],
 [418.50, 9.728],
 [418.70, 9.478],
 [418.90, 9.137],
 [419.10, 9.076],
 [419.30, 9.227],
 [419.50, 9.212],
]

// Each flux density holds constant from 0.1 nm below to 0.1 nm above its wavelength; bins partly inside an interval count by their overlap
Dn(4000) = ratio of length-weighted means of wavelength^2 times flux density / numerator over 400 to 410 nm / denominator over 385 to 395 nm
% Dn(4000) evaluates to 1.28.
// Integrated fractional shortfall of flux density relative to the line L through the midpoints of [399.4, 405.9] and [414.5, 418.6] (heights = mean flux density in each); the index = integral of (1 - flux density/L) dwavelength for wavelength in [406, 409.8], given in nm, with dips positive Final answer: 0.48 nm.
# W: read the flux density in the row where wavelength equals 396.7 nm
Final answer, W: 6.197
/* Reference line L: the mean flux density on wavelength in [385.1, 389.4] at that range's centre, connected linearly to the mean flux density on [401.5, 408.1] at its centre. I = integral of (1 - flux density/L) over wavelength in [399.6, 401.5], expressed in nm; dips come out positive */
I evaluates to -0.211 nm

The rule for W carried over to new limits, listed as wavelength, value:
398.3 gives 9.21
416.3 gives 9.228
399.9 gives 10.26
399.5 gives 9.633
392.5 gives 7.984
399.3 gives 9.655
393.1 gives 6.328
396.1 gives 7.259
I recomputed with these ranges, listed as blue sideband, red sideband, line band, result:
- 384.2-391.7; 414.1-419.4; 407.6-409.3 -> 0.10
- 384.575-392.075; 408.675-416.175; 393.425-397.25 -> 0.36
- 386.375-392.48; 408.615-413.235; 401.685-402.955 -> -0.25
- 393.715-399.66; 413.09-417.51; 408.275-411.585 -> 0.35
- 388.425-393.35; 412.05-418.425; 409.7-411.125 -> 0.17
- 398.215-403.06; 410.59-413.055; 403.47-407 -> -0.07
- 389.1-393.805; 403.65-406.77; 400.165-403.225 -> -0.31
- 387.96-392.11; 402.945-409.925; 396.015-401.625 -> -0.20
